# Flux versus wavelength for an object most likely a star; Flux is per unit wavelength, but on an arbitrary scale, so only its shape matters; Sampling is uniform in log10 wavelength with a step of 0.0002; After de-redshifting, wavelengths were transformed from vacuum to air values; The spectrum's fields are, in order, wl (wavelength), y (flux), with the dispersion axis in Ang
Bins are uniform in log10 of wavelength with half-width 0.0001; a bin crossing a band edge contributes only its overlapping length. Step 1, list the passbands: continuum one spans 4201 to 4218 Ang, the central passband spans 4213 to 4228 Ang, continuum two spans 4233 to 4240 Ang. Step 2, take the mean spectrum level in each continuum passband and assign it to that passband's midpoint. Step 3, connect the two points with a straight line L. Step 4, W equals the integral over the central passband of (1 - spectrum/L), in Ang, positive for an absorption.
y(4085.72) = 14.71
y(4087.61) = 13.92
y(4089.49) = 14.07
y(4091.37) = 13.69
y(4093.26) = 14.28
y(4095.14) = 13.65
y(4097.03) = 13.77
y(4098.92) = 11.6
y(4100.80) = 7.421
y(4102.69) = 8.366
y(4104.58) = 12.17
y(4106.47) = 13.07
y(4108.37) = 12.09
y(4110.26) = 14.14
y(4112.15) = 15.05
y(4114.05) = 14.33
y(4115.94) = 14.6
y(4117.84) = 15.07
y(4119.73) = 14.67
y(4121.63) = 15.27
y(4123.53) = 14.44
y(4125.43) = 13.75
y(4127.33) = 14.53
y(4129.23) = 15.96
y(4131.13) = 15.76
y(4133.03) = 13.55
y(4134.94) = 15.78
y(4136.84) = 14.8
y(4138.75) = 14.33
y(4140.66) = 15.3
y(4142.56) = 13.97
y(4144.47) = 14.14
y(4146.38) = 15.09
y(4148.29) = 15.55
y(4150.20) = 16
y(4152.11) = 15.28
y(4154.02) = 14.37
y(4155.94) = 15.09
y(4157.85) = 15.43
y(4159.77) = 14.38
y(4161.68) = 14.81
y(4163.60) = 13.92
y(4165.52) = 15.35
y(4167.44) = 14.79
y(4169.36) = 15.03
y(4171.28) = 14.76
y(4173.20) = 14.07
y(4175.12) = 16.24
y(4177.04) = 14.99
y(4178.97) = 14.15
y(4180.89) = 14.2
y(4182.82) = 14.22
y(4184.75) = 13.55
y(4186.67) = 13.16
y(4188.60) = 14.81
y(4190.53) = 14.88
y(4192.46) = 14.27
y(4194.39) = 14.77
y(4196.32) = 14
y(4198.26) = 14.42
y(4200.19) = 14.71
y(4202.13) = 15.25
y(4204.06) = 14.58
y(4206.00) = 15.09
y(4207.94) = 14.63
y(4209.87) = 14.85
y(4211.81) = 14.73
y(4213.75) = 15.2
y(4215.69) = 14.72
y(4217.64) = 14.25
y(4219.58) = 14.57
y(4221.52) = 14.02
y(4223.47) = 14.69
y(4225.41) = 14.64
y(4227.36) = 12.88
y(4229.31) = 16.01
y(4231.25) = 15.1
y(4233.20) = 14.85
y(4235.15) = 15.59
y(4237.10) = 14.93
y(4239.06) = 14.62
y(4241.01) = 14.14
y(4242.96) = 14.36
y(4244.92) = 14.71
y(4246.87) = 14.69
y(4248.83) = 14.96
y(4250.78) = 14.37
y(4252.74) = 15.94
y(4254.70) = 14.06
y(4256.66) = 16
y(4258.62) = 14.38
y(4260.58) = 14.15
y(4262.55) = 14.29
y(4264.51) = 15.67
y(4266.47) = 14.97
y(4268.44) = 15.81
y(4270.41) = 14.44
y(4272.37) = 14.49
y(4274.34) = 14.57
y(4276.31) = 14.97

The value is 0.51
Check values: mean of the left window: 14.8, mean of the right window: 15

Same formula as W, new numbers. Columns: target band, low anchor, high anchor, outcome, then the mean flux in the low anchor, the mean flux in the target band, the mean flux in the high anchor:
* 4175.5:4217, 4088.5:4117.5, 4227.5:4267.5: -1.2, 12.9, 14.6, 14.8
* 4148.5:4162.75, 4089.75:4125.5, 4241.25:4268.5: -1.4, 13.2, 15.1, 14.8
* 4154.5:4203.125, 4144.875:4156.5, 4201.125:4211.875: 1.3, 15.2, 14.6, 14.9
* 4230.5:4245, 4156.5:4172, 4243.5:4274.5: 0.0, 14.8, 14.8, 14.8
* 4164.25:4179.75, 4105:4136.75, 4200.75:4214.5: -0.2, 14.5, 14.9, 14.9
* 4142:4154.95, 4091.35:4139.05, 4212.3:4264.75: -0.9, 13.7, 14.9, 14.7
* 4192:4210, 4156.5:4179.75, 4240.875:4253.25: 0.2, 14.8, 14.7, 14.7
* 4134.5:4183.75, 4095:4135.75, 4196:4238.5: -2.7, 13.6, 14.8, 14.7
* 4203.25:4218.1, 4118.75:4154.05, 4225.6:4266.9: 0.0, 14.9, 14.8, 14.8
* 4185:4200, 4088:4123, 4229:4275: -0.1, 13.2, 14.3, 14.9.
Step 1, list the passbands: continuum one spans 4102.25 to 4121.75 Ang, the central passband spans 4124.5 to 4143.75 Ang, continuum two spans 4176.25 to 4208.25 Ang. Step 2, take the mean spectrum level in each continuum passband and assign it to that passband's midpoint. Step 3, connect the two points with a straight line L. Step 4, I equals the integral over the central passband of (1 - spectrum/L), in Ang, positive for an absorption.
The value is -1.3 Ang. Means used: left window 13.6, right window 14.4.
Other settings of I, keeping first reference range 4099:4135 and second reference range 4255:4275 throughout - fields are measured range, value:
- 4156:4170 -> -0.8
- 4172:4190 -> -0.3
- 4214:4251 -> -0.2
